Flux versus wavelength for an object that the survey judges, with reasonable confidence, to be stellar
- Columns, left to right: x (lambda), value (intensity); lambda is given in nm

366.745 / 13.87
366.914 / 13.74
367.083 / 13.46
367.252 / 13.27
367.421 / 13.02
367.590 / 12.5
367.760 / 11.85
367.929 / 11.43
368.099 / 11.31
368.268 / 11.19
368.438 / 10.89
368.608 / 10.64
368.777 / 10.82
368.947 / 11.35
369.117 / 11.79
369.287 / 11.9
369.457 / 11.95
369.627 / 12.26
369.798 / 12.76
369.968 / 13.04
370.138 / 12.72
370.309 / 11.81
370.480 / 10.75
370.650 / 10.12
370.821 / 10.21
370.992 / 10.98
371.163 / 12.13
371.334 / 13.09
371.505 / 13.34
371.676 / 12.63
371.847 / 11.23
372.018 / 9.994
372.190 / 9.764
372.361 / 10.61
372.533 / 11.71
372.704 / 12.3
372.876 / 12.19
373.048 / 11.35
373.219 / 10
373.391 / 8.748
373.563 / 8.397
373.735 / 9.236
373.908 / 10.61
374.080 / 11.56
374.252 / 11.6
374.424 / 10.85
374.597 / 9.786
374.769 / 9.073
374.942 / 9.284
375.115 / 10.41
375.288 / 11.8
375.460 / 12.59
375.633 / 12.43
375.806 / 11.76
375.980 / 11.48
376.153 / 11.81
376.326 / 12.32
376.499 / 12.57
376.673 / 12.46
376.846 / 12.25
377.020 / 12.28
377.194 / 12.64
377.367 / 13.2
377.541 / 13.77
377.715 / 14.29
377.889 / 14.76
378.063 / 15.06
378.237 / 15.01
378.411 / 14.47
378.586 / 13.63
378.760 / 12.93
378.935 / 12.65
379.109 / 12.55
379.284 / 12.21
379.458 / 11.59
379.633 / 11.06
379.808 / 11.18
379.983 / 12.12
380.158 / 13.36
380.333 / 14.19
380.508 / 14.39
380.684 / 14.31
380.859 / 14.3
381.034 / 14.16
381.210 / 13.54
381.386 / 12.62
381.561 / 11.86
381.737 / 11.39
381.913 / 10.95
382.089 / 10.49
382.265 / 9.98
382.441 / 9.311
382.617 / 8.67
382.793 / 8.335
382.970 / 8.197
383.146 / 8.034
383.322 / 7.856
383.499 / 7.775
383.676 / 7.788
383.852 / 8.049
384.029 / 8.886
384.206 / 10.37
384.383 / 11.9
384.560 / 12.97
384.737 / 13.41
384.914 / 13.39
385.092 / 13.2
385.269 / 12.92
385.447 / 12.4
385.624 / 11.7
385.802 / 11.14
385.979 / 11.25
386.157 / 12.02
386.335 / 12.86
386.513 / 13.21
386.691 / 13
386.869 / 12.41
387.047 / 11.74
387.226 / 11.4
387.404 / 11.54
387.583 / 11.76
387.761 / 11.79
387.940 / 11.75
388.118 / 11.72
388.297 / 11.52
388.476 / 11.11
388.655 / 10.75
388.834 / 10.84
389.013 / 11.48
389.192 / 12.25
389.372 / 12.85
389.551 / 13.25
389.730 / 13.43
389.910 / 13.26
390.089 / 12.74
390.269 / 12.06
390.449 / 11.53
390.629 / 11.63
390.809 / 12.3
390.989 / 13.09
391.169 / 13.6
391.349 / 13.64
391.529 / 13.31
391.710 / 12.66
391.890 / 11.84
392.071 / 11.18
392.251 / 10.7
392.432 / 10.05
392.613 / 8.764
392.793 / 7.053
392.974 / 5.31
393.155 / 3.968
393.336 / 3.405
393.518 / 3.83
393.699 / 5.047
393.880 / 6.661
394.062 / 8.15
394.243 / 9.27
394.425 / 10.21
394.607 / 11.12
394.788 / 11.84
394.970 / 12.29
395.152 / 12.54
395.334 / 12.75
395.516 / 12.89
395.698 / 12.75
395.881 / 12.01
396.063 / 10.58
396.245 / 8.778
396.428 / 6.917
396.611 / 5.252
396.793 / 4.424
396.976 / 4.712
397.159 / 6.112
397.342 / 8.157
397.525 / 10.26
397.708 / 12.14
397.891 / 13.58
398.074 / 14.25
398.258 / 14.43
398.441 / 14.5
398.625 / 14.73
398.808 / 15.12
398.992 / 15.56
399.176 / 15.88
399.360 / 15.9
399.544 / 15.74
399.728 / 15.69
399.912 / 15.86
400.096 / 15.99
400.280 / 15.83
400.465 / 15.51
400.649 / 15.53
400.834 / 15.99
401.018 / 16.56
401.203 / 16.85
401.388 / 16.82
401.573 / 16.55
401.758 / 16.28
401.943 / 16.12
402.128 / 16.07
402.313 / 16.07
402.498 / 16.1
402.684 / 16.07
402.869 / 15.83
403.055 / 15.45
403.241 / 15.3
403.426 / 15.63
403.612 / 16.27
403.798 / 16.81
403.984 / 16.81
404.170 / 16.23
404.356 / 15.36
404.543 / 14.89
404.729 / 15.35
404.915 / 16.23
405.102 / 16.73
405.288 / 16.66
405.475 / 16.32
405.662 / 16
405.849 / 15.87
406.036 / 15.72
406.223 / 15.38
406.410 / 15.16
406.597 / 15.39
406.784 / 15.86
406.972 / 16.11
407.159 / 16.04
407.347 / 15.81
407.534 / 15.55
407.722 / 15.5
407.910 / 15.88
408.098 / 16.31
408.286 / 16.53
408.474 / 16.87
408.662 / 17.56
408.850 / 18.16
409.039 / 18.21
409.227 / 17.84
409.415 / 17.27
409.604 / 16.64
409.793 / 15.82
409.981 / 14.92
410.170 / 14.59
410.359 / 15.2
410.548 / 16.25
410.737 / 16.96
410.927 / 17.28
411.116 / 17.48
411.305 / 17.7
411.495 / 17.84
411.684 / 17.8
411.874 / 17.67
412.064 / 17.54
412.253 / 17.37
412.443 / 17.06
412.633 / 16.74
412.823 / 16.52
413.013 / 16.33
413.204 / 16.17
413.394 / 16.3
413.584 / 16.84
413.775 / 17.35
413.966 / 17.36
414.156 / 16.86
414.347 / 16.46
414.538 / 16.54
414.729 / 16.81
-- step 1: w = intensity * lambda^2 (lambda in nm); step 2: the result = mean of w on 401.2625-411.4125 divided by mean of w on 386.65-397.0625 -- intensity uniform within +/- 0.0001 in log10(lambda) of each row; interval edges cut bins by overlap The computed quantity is 1.7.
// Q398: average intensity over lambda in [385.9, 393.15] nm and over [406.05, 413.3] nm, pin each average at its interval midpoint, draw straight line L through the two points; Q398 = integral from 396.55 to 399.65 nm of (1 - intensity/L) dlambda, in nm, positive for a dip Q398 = 0.42 nm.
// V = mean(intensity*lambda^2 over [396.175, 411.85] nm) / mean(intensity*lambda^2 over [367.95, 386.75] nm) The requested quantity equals 1.5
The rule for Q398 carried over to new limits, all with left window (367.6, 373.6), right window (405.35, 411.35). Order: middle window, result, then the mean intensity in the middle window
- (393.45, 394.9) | 0.61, 8.4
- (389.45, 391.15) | 0.16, 12.6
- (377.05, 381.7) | -0.28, 13.3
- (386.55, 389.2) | 0.38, 11.7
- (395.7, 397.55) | 0.86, 7.87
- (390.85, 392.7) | 0.29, 11.9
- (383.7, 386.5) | 0.33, 11.7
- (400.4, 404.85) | -0.13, 16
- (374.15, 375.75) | 0.14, 10.9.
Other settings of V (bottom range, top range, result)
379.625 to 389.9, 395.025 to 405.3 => 1.32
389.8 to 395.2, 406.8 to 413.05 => 1.81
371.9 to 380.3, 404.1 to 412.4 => 1.63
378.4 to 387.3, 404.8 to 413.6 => 1.62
